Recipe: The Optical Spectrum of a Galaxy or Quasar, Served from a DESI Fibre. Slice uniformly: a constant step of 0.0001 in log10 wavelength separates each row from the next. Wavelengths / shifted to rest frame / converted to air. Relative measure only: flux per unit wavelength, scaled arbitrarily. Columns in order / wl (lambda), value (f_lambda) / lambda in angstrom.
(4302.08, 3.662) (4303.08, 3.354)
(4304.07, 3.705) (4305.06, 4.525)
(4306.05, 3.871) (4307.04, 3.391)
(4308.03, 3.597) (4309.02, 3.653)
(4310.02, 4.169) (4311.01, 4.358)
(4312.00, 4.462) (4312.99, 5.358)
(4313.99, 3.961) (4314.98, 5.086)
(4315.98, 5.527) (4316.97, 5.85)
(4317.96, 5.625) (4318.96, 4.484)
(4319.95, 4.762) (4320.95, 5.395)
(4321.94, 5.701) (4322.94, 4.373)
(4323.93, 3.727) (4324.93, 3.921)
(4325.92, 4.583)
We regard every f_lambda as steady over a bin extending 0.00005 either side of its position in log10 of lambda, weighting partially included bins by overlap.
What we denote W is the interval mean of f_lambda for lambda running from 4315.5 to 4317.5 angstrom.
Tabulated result 5.71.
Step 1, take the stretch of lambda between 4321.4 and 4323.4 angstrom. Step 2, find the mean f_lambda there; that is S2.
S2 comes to 5.06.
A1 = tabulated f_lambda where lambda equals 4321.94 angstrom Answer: 5.701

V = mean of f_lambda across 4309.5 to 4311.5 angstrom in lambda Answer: 4.25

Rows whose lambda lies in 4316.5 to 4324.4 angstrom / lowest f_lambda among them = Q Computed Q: 3.727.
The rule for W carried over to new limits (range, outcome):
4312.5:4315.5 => 4.79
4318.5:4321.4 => 4.88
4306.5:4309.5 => 3.56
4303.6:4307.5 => 3.88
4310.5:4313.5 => 4.72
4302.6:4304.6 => 3.55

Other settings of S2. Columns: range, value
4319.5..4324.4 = 4.8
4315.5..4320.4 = 5.26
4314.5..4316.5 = 5.31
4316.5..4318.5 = 5.71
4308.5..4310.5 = 3.89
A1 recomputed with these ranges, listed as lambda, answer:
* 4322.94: 4.373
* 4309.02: 3.653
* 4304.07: 3.705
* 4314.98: 5.086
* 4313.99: 3.961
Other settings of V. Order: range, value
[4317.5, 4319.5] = 5.03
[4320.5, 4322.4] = 5.56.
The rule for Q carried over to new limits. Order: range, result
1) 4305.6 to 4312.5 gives 3.391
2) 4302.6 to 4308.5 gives 3.354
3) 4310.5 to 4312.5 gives 4.358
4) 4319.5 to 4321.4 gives 4.762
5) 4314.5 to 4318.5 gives 5.086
